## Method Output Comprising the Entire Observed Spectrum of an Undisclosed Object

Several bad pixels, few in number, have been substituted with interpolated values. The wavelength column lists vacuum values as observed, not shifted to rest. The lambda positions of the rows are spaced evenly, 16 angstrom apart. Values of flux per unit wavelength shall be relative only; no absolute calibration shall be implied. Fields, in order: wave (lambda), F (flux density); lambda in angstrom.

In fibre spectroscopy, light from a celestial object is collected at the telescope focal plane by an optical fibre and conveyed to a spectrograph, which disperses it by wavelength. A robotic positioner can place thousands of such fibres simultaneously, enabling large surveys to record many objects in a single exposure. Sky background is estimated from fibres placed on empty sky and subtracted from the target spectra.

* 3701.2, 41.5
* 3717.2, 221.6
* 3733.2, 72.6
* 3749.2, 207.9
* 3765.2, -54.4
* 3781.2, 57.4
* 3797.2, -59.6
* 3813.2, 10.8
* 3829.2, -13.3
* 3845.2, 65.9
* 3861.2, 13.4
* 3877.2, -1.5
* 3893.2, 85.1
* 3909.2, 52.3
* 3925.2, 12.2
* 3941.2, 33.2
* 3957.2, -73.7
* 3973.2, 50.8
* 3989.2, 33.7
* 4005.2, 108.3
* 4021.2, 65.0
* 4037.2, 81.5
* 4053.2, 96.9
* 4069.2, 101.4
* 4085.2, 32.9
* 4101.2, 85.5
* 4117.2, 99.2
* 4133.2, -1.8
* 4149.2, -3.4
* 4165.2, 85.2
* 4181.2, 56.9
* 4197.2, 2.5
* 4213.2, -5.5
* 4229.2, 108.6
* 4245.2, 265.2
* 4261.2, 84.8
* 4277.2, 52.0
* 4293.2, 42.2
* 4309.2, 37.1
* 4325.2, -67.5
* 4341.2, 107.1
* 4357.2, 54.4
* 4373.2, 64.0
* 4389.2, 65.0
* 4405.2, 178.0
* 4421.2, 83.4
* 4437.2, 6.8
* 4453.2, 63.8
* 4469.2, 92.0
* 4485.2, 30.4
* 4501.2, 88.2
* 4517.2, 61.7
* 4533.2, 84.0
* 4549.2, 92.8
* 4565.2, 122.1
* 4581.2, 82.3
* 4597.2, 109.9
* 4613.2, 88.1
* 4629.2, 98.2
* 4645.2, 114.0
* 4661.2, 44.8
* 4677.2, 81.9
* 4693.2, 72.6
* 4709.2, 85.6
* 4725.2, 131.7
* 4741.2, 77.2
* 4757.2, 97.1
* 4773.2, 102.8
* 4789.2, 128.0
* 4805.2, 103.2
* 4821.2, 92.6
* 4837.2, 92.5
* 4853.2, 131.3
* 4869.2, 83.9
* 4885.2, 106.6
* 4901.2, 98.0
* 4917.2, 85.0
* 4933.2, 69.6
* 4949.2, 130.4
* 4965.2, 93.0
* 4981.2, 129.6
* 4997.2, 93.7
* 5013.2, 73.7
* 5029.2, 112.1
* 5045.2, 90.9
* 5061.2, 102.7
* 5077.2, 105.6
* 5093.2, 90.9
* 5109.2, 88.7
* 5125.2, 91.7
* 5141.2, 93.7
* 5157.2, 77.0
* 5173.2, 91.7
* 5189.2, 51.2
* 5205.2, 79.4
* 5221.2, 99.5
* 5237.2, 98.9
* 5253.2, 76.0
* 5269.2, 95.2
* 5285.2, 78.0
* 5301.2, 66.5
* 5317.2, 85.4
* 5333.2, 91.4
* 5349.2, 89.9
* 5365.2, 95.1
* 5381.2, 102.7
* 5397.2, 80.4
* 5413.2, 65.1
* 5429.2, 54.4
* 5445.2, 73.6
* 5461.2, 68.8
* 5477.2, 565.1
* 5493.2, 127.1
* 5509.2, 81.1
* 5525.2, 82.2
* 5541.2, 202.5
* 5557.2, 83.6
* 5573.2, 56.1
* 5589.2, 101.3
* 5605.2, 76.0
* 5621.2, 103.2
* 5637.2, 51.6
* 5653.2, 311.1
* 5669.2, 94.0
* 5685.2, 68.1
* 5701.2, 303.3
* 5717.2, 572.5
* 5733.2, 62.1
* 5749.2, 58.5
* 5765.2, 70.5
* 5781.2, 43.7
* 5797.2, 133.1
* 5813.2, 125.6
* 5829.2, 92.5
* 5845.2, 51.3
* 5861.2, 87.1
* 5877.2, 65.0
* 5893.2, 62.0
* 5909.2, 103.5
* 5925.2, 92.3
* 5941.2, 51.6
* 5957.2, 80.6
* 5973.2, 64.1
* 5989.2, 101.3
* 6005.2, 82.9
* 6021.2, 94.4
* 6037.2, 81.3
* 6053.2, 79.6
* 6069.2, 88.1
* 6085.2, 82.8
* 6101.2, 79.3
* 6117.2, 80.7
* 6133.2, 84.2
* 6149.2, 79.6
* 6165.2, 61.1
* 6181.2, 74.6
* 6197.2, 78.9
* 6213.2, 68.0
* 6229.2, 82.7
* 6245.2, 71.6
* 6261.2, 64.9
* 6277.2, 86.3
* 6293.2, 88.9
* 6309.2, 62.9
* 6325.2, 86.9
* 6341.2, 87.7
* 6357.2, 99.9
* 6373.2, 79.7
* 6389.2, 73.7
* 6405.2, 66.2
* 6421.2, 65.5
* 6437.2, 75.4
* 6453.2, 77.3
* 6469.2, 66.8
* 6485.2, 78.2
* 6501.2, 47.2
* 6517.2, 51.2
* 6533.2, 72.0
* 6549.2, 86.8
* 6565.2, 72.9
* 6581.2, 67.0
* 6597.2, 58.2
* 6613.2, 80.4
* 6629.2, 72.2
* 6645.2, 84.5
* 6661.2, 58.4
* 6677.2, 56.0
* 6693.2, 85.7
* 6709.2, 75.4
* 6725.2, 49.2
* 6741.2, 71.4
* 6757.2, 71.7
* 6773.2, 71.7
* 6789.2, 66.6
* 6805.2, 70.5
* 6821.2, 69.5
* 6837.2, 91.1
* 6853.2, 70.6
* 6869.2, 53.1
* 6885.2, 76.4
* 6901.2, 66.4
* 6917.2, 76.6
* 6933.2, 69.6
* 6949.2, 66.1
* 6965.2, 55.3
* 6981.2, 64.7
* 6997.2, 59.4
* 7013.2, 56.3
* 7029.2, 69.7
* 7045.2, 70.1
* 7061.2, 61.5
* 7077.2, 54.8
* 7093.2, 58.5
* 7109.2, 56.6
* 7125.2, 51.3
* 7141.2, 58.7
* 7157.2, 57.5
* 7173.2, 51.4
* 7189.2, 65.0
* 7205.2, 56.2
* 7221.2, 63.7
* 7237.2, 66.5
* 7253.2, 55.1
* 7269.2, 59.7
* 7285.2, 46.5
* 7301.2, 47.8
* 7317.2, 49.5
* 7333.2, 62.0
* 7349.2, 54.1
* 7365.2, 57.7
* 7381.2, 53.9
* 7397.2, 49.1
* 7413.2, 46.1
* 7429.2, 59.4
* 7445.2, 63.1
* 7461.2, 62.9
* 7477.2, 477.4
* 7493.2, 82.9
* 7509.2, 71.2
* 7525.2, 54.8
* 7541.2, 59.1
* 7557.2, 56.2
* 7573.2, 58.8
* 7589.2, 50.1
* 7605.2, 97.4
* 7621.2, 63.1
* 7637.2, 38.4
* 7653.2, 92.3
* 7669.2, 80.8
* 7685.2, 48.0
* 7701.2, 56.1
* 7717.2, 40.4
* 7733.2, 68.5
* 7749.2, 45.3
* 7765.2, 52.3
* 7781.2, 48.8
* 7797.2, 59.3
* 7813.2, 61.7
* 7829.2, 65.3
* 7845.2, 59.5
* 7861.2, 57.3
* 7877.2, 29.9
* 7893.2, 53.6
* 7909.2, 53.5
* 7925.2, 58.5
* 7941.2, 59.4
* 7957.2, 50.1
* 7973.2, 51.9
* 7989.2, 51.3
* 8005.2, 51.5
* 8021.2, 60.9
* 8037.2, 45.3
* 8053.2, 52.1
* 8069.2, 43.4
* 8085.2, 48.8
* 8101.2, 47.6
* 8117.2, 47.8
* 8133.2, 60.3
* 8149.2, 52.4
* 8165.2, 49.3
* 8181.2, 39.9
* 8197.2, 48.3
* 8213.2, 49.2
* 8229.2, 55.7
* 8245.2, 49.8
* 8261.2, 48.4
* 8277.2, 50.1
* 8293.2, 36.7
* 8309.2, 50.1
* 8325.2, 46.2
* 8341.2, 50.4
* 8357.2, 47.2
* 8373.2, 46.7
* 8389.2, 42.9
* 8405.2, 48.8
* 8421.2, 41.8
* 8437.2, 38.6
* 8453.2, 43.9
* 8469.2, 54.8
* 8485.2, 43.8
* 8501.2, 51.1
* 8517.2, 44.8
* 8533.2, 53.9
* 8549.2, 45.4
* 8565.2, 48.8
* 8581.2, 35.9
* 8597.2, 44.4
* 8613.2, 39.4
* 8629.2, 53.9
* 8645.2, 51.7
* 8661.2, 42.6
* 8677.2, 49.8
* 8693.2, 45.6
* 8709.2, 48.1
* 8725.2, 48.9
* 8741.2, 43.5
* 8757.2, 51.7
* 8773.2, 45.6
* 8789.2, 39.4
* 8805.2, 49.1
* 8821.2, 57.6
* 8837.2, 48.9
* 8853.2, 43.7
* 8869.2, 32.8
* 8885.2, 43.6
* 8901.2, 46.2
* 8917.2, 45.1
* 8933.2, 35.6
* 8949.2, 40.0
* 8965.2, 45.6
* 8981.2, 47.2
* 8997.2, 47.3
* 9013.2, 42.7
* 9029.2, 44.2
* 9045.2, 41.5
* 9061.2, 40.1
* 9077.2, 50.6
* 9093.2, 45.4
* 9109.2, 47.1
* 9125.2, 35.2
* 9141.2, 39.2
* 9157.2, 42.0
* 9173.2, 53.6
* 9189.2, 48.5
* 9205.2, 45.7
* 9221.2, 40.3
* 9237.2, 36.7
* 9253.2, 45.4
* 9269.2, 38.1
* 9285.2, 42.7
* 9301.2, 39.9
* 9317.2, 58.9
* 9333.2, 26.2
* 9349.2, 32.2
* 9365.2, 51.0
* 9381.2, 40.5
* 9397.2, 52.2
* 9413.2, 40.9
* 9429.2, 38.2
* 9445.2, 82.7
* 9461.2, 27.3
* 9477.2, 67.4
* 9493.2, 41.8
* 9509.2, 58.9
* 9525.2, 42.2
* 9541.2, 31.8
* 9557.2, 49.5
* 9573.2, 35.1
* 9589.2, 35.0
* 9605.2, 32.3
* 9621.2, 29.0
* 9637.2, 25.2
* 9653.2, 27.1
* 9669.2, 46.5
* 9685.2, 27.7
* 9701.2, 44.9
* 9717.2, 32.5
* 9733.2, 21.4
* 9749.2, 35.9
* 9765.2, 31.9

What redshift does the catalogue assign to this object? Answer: 0.140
